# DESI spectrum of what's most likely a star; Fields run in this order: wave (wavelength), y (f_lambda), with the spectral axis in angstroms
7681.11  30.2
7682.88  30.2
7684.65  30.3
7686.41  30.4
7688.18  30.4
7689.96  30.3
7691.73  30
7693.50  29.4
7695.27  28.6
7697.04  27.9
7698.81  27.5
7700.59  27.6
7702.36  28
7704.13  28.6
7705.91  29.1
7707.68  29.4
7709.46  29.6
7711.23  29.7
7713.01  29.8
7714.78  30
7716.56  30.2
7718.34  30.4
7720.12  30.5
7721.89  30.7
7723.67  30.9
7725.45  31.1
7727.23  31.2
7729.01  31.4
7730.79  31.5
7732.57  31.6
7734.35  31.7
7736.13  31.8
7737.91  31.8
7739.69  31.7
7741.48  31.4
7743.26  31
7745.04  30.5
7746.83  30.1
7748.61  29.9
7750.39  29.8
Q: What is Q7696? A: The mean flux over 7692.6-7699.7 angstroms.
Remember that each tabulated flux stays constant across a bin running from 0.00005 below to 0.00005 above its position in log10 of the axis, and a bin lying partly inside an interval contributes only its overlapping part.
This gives 28.4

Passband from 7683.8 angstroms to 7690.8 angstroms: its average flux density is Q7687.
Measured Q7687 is 30.4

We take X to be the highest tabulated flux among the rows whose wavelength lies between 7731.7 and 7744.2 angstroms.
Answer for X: 31.8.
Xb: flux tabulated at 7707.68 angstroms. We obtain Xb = 29.4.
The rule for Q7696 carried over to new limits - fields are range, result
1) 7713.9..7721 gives 30.2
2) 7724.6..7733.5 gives 31.4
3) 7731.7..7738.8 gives 31.7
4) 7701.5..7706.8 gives 28.6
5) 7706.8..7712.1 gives 29.6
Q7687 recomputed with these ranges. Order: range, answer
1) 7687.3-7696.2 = 29.7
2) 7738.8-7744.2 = 31.4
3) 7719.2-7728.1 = 30.9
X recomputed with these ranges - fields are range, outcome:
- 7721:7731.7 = 31.5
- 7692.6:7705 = 29.4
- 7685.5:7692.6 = 30.4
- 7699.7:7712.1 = 29.7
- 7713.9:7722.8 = 30.7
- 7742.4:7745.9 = 31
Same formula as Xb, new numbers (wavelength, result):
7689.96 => 30.3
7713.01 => 29.8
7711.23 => 29.7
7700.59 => 27.6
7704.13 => 28.6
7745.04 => 30.5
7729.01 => 31.4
